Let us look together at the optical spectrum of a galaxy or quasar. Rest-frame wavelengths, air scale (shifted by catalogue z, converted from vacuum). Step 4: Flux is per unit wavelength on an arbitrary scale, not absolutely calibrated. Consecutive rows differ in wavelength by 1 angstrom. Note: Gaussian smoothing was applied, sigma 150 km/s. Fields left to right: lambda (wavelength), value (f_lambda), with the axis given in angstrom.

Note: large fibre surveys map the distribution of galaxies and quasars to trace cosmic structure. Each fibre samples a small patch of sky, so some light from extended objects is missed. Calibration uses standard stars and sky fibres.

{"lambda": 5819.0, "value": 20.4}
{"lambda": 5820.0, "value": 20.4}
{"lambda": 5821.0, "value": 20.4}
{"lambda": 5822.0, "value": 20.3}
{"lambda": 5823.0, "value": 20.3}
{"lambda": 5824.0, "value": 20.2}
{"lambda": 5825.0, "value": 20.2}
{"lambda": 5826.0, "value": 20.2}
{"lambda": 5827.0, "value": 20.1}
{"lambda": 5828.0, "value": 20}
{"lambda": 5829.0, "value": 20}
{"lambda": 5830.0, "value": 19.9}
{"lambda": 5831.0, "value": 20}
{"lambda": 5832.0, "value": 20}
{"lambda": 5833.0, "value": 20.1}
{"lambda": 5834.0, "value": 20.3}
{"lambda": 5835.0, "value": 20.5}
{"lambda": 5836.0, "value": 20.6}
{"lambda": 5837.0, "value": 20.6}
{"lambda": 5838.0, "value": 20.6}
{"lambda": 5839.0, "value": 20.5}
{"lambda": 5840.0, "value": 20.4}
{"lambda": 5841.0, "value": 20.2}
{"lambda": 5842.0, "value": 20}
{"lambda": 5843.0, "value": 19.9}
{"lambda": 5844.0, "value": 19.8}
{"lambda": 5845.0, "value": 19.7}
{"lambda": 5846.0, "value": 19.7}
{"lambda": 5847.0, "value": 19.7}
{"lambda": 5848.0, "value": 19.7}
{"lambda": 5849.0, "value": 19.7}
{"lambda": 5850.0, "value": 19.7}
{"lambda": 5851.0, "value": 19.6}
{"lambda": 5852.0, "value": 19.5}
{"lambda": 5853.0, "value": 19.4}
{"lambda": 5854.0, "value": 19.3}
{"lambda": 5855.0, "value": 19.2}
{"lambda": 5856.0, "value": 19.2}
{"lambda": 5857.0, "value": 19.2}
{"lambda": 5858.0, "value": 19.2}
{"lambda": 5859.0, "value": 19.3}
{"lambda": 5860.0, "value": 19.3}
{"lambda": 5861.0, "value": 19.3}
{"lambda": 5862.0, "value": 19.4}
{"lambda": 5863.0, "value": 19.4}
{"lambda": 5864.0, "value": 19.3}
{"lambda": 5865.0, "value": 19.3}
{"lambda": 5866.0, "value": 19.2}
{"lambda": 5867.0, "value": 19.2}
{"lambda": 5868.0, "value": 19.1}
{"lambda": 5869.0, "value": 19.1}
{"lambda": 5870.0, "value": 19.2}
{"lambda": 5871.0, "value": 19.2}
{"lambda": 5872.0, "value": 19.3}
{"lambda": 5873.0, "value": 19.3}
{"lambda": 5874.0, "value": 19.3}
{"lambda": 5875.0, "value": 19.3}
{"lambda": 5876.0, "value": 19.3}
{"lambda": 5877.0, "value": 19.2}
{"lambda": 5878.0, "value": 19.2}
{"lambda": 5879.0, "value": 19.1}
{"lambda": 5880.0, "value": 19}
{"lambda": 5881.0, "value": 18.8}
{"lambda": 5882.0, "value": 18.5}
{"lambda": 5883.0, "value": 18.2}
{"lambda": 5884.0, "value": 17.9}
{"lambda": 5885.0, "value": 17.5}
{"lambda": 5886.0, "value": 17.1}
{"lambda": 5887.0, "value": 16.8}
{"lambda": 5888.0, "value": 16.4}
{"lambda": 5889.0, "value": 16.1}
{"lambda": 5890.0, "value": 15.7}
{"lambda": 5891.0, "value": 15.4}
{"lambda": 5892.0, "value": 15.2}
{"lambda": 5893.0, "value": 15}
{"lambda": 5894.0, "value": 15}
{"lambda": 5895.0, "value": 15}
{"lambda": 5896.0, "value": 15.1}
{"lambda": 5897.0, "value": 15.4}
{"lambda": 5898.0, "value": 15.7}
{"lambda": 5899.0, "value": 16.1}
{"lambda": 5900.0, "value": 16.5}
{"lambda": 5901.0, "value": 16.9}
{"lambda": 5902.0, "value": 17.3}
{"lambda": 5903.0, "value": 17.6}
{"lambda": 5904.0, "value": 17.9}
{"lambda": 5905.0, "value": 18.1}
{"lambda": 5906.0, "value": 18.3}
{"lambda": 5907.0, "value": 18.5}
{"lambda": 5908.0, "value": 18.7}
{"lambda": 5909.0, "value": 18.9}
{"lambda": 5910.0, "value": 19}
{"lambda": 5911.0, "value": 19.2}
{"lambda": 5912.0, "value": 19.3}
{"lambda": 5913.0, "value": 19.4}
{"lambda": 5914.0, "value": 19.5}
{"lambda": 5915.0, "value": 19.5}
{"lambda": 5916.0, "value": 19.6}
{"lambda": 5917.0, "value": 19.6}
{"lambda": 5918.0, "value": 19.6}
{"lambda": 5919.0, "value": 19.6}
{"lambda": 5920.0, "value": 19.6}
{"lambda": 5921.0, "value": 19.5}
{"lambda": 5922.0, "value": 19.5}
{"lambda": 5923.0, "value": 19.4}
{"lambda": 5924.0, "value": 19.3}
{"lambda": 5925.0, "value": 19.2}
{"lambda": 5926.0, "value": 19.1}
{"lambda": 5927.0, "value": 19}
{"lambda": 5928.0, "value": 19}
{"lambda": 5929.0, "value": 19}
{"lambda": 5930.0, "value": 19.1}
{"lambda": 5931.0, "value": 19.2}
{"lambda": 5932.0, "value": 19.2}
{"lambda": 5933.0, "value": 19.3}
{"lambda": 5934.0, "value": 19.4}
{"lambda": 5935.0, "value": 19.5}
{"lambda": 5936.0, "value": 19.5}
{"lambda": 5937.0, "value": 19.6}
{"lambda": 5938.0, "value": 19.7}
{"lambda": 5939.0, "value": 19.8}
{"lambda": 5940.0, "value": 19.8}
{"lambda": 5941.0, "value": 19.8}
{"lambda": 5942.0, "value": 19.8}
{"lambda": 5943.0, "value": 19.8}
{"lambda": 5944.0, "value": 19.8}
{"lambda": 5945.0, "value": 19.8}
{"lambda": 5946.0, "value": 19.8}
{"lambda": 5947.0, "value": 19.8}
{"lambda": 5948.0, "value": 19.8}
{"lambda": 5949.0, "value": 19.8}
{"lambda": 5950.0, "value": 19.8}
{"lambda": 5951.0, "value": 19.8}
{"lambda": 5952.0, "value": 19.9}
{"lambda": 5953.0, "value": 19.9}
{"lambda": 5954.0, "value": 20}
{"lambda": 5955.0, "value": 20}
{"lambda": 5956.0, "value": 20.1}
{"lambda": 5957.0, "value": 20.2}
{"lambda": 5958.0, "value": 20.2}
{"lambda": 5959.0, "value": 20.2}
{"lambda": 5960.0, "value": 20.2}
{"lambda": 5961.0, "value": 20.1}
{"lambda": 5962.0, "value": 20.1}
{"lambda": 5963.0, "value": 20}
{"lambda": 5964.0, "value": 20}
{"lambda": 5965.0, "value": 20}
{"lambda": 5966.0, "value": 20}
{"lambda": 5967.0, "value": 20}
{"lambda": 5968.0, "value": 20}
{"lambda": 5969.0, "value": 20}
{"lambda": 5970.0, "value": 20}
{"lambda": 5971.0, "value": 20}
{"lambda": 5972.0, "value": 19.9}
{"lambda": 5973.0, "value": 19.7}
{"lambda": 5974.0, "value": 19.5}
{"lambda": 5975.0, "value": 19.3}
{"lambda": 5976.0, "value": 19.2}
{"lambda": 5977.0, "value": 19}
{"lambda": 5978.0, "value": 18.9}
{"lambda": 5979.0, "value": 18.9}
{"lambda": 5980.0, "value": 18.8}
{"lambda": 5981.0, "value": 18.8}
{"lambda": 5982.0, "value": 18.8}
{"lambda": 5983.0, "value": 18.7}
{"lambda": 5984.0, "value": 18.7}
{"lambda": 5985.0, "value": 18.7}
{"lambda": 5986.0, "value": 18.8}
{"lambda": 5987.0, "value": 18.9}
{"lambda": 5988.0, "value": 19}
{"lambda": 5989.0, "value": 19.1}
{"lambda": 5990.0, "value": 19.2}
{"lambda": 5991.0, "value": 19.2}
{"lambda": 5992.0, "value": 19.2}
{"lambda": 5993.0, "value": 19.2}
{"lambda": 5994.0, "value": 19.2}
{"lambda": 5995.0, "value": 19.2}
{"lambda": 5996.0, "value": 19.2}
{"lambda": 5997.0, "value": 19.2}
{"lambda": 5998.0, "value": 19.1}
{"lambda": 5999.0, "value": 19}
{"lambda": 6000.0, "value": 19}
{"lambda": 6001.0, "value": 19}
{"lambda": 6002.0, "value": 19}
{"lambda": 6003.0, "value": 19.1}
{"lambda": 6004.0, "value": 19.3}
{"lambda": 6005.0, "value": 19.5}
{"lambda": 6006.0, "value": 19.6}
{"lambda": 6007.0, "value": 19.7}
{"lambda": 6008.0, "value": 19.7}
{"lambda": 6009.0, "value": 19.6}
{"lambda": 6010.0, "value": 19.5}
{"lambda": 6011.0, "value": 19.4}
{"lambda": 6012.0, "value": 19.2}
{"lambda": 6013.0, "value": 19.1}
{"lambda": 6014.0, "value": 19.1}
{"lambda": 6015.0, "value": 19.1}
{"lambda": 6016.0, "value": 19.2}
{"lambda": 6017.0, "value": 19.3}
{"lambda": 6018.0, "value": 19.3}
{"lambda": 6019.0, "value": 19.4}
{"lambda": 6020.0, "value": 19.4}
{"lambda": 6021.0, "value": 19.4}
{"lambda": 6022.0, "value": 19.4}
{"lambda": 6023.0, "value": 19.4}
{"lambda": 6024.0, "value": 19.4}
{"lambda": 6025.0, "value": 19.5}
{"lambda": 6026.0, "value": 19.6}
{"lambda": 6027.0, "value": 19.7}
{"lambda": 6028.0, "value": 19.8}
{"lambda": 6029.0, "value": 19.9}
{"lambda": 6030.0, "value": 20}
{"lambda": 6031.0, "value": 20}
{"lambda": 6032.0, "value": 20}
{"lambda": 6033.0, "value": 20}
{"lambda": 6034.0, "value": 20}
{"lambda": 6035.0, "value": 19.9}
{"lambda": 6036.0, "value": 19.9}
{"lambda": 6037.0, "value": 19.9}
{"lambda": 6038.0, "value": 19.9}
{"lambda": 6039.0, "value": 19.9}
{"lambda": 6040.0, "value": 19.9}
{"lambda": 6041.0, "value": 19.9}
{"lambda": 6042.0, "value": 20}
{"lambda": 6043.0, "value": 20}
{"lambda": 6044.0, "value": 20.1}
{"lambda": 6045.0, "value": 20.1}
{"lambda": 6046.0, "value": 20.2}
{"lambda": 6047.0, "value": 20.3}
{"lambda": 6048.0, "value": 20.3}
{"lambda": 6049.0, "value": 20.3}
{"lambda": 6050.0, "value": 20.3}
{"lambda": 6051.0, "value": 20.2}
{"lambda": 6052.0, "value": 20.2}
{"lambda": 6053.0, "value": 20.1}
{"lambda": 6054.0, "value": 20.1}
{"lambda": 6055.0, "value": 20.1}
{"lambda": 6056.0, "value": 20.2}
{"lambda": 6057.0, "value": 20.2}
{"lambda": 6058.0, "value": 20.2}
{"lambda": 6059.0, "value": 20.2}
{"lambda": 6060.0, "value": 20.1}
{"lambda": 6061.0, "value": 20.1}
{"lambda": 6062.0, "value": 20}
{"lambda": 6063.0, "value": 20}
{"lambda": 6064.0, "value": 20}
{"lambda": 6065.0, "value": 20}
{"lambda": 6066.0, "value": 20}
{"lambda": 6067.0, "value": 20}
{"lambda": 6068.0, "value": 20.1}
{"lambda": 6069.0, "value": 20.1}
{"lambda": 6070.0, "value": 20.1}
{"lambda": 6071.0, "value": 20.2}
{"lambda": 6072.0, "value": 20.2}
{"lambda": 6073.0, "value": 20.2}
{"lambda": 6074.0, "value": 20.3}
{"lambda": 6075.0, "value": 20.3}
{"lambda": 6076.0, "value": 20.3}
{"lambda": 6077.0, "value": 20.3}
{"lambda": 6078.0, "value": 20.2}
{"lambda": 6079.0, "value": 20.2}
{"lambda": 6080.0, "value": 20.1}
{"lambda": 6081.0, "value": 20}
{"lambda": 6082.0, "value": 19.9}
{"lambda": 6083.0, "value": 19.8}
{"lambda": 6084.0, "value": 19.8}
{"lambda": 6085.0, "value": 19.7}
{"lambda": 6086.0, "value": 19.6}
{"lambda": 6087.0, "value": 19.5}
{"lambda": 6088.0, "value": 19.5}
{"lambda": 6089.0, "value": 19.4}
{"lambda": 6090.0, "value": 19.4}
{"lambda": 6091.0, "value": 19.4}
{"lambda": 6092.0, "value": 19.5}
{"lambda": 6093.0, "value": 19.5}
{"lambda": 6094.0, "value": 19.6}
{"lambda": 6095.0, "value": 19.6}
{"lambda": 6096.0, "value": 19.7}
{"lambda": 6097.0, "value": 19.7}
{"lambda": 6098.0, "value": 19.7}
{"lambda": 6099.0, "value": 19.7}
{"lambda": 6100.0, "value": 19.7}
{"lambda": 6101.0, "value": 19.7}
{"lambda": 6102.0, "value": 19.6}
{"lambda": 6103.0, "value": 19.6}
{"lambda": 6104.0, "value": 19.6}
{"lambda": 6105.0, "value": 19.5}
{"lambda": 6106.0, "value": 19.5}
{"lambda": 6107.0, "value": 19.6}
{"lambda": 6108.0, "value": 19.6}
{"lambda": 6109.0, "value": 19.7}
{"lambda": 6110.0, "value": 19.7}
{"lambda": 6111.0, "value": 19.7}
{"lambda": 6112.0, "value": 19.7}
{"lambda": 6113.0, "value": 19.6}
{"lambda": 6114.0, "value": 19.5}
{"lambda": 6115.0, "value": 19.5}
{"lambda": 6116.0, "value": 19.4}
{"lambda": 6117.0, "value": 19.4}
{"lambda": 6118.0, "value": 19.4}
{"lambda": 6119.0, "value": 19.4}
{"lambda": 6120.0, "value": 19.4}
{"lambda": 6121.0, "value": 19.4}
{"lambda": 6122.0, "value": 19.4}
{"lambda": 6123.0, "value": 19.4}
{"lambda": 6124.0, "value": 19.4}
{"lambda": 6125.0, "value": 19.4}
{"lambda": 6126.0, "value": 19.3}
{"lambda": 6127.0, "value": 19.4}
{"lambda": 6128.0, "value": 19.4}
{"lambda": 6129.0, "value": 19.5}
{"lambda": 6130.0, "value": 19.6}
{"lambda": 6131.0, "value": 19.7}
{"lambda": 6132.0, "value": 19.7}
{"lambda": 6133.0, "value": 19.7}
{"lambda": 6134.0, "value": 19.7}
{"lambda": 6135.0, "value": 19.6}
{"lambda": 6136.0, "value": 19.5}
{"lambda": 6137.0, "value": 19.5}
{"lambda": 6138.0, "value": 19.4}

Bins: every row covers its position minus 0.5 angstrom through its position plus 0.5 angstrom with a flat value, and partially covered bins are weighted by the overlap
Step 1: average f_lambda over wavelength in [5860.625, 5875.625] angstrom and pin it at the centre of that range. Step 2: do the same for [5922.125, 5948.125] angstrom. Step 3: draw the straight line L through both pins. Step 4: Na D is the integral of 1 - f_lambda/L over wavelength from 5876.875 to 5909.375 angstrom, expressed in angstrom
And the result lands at 3.7 angstrom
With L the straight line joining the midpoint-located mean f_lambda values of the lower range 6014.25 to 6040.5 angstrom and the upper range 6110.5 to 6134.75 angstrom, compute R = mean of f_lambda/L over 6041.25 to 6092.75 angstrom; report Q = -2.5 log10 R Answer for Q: -0.02 mag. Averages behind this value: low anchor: 19.7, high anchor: 19.5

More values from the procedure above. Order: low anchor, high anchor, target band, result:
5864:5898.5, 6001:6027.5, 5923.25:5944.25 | -0.06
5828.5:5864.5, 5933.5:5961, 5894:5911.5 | 0.15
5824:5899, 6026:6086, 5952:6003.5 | 0.01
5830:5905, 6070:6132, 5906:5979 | -0.04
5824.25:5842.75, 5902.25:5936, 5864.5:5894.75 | 0.09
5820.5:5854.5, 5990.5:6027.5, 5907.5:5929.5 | 0.02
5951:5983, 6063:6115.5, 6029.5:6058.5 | -0.02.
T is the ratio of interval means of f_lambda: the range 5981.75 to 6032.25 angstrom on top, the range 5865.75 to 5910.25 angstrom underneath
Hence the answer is 1.1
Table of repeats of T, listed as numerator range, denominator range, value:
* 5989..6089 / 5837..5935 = 1.06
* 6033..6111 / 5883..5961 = 1.07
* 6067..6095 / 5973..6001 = 1.04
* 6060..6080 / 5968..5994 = 1.05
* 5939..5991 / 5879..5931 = 1.09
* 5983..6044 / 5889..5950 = 1.05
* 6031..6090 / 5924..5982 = 1.02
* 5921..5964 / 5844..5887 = 1.03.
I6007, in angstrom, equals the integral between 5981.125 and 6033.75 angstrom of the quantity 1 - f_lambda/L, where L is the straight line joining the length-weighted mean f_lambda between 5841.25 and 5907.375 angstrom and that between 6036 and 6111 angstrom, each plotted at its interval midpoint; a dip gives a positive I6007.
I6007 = 0.2 angstrom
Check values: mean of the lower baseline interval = 18.3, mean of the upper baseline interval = 19.9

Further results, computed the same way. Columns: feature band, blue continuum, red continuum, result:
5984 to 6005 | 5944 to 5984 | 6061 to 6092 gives 0.7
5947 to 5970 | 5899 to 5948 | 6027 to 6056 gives -0.7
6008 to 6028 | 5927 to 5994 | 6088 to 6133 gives 0.2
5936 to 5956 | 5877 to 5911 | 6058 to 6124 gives -2.2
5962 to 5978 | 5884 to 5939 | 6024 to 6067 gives -0.7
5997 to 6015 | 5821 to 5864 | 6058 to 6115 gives 0.5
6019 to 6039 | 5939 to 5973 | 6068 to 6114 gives 0.1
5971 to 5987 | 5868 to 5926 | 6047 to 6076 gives 0.0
